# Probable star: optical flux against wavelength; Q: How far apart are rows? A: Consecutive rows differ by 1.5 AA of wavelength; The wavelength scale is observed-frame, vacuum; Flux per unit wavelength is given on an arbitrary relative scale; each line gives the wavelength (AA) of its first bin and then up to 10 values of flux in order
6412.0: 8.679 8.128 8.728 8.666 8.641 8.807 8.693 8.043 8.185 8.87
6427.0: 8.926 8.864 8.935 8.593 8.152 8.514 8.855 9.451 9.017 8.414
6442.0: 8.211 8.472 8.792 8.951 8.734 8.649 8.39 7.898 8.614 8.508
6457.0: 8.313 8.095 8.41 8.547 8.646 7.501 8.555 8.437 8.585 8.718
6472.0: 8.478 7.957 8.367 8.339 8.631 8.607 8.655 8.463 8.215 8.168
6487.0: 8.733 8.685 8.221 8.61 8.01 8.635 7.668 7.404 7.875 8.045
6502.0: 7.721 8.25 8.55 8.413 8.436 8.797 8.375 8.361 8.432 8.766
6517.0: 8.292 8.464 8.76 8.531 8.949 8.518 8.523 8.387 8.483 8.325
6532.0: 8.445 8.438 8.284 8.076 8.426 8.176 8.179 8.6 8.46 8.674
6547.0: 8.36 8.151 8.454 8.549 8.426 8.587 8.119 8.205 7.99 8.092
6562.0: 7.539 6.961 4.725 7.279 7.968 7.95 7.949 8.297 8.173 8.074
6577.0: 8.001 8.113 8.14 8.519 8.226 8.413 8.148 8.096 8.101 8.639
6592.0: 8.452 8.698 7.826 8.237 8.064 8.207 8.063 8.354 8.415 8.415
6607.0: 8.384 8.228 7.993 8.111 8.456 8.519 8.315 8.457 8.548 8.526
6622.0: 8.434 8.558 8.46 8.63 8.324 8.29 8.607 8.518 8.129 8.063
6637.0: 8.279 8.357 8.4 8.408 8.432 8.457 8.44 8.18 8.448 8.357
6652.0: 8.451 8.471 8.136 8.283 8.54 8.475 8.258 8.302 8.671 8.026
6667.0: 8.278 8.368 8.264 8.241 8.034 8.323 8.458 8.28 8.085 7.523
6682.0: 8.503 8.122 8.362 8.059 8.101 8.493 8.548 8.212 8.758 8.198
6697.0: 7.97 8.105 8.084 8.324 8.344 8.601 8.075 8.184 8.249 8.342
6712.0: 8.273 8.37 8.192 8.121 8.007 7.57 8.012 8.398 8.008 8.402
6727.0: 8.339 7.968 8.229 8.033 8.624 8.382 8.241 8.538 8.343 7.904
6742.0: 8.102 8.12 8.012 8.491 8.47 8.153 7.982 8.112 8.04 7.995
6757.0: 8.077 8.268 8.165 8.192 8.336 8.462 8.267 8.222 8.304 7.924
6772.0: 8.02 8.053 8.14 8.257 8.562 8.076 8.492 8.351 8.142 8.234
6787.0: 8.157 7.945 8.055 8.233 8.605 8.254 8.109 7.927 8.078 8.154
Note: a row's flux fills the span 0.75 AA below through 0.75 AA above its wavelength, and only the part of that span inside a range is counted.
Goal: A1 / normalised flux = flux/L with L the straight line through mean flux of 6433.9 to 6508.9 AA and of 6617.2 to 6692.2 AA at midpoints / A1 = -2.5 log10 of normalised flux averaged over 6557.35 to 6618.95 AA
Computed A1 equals 0.038 mag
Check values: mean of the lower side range 8.41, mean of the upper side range 8.34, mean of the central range 8.07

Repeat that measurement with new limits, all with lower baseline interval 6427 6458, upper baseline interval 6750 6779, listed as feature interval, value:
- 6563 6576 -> 0.131 mag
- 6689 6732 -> 0.004 mag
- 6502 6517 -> 0.011 mag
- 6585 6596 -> 0.017 mag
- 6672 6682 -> 0.020 mag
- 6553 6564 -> 0.063 mag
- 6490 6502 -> 0.068 mag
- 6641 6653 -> -0.008 mag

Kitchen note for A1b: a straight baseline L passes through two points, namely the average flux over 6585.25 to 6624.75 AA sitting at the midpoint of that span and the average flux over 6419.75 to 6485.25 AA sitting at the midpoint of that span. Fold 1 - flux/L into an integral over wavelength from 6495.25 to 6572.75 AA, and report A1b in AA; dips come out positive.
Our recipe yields 2.08 AA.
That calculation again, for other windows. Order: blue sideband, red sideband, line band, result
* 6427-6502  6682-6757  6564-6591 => 1.4 AA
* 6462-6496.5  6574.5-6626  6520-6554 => -0.4 AA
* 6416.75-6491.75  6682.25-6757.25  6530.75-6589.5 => 2.2 AA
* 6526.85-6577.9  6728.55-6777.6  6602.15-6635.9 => -1.1 AA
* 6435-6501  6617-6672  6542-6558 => 0.0 AA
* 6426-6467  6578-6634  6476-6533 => 0.6 AA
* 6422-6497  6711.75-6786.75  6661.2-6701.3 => 0.1 AA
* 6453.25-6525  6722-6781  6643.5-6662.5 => -0.2 AA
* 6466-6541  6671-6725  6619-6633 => -0.4 AA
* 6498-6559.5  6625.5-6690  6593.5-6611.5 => 0.3 AA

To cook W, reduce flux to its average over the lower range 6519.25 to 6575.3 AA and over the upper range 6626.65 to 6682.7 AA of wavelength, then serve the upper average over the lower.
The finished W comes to 1.02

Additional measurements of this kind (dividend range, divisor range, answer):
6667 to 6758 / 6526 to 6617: 1.01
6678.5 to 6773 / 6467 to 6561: 0.98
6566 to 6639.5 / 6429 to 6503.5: 0.98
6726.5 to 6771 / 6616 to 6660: 0.98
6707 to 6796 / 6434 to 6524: 0.97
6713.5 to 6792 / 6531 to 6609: 1.01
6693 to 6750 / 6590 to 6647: 0.98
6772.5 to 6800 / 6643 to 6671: 0.98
